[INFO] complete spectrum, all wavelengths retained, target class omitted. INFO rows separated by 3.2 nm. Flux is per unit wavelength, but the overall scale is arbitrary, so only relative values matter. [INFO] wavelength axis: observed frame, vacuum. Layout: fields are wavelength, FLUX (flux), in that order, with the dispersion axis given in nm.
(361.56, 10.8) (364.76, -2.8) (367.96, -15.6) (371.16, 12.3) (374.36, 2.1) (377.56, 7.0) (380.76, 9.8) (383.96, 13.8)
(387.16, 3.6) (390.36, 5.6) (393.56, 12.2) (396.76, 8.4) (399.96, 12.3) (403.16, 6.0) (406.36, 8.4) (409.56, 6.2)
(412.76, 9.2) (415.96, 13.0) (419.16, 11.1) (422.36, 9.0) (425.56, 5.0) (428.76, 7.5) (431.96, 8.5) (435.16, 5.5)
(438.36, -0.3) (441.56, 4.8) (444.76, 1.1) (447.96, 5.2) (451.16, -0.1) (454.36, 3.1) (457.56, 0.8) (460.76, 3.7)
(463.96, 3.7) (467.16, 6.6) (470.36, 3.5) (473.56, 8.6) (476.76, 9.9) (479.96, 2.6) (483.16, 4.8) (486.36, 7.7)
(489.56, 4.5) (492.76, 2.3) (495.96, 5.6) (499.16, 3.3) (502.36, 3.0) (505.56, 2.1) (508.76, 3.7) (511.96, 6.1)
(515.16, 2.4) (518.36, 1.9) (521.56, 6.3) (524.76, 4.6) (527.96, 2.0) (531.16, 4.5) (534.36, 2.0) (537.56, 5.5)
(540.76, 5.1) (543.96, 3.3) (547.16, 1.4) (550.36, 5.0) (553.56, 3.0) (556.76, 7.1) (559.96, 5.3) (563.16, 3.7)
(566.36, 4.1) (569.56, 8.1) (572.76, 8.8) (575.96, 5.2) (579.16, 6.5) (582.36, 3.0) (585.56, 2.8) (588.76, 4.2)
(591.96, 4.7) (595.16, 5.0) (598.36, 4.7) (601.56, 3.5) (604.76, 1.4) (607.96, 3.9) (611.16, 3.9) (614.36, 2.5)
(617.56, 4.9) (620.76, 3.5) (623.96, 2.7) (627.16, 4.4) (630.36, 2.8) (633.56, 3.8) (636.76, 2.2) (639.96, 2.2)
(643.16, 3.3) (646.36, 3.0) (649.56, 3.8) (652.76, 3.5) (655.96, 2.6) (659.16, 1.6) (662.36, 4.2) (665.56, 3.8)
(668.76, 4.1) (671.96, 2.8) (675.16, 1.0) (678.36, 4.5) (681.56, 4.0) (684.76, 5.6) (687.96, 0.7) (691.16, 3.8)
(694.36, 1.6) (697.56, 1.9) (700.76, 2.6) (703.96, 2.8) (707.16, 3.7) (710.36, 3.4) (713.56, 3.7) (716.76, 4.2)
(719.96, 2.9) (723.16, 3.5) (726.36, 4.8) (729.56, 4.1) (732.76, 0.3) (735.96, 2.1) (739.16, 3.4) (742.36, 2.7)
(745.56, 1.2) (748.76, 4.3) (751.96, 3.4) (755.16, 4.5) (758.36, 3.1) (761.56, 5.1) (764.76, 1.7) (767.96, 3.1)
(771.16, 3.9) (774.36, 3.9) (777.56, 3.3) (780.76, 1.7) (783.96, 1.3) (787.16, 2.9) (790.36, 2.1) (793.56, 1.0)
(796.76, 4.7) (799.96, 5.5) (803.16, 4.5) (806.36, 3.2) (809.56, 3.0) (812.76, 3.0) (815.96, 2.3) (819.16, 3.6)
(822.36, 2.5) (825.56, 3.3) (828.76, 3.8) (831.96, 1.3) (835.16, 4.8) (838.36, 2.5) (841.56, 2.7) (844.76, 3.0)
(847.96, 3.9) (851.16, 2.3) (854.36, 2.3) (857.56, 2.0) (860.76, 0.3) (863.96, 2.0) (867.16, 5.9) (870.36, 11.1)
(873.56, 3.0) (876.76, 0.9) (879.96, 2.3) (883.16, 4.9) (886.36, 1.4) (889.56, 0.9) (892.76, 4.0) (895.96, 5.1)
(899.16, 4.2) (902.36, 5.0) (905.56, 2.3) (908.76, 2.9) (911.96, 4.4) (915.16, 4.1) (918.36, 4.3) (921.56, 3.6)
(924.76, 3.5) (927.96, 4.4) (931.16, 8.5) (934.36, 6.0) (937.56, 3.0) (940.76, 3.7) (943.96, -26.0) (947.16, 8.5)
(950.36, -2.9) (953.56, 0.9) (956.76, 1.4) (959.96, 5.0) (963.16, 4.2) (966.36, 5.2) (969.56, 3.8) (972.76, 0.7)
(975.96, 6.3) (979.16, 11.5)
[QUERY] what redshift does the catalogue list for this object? 1.332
